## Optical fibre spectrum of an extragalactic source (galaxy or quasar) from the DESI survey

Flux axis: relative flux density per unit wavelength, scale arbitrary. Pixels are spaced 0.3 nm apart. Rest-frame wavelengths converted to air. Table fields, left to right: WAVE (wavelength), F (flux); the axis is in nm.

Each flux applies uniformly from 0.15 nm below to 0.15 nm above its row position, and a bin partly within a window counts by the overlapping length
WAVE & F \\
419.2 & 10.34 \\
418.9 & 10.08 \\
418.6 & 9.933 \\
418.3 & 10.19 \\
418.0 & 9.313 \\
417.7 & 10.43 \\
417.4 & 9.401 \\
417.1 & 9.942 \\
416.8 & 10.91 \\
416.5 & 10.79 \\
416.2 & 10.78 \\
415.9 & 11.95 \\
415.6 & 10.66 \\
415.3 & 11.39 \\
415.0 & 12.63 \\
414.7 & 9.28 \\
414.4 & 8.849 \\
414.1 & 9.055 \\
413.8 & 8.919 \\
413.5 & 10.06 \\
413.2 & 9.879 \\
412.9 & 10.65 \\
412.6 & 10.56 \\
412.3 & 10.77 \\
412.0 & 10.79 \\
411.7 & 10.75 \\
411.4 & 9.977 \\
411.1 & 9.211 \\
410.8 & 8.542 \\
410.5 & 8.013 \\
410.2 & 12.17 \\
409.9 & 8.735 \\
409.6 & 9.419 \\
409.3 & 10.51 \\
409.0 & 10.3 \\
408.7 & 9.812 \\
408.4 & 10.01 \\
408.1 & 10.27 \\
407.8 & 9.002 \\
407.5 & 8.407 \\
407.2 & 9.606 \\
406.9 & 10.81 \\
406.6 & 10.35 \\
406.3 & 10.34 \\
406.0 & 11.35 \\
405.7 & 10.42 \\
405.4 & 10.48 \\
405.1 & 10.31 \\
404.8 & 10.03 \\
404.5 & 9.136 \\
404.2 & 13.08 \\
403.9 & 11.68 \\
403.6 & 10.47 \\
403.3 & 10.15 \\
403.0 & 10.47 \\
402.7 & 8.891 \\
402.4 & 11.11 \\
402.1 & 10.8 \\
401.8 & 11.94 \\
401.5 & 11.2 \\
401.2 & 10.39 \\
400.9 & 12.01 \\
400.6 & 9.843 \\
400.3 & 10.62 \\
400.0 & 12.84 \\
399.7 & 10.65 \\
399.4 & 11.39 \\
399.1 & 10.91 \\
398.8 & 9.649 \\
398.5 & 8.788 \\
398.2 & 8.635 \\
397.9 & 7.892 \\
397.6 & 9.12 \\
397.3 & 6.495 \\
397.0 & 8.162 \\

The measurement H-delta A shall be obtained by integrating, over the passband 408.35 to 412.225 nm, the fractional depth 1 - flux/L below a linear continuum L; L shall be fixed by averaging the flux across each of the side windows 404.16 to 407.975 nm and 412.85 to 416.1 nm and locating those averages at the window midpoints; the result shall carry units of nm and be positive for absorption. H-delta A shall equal 0.14 nm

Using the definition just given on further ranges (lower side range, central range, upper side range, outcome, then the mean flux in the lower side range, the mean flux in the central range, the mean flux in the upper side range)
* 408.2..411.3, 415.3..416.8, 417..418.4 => -0.192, 9.69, 11.1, 9.84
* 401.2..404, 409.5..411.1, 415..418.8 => 0.191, 10.7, 9.36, 10.6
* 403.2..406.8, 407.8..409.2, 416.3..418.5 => 0.069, 10.7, 10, 10.1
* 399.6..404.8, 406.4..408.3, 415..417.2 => 0.205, 10.9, 9.76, 11.1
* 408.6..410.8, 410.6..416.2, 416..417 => 0.076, 9.76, 10.2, 10.8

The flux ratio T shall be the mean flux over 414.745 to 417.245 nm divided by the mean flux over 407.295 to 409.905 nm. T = 1.1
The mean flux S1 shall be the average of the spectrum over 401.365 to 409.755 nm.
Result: 10.4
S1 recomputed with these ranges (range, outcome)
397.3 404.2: 10.4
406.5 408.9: 9.78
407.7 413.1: 9.98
